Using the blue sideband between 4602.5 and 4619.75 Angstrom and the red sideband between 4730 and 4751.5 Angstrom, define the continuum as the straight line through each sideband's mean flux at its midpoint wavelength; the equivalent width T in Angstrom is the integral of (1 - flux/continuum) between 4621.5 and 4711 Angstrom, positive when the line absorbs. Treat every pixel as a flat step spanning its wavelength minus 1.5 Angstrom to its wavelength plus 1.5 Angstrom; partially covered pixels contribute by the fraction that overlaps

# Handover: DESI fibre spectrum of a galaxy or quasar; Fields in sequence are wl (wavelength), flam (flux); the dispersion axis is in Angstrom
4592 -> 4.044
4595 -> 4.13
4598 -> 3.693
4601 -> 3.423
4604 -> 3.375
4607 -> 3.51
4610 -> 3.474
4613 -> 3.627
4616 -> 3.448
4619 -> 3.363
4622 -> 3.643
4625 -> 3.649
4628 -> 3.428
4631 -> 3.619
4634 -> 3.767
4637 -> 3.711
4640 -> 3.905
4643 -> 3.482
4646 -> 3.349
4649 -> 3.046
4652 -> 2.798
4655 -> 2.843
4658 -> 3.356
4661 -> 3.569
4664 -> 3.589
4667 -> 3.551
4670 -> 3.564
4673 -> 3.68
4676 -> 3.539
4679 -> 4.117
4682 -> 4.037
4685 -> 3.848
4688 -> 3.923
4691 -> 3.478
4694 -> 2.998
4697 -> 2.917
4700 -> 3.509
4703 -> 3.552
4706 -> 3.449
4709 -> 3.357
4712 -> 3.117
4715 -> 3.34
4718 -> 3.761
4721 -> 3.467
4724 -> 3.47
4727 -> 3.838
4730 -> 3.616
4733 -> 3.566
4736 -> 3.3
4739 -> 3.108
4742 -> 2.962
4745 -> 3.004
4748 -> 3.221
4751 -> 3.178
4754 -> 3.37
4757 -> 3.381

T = -3.8 Angstrom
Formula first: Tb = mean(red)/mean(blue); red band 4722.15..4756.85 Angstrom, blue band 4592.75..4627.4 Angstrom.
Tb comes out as 0.9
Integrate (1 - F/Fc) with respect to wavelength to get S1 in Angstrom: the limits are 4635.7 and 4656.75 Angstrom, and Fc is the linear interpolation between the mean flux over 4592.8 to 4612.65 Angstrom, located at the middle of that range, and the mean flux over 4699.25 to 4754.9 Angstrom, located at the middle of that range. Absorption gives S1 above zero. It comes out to 1.4 Angstrom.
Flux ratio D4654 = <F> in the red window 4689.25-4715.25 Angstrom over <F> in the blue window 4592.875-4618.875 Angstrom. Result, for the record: 0.92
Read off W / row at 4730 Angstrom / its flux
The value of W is 3.616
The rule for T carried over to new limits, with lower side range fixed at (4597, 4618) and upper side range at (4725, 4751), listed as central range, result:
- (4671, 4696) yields -2.12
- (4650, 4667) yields 0.87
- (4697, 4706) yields -0.12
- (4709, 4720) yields -0.16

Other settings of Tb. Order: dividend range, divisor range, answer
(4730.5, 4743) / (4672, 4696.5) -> 0.89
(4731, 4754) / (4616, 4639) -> 0.89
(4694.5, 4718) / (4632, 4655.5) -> 0.98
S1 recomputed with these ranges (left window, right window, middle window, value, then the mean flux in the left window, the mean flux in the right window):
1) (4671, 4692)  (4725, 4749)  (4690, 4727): 1.90 Angstrom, 3.81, 3.33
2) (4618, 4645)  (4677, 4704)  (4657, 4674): 0.25 Angstrom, 3.62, 3.6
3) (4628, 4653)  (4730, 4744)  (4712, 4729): -1.21 Angstrom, 3.47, 3.27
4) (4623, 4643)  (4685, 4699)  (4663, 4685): -1.67 Angstrom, 3.66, 3.39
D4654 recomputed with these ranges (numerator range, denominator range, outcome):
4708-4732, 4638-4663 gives 1.06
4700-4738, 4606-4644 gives 0.97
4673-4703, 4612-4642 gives 1.00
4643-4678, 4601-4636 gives 0.95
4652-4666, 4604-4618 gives 0.94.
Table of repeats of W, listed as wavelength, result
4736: 3.3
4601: 3.423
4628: 3.428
